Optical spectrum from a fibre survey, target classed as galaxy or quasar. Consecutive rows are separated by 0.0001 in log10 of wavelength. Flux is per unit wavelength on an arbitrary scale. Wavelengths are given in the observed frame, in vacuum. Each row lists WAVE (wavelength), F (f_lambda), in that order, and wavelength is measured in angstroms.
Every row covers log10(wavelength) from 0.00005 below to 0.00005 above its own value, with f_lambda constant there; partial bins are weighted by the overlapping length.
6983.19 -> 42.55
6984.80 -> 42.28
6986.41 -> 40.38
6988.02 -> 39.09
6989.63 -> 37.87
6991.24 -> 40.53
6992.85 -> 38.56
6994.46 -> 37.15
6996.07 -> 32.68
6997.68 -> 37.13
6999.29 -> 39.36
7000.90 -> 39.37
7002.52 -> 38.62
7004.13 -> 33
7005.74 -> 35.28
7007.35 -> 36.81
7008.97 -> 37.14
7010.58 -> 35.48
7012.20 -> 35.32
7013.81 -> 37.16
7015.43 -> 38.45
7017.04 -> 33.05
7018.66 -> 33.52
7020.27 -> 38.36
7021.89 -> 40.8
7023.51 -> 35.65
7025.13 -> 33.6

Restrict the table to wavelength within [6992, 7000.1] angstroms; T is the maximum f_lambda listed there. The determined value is 39.36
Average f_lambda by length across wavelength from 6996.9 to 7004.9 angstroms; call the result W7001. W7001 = 37.5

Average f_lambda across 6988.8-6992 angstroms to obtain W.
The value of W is 39.2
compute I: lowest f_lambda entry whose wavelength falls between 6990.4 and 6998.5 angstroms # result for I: 32.68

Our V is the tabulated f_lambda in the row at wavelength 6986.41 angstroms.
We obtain 40.38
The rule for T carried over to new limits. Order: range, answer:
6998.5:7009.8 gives 39.37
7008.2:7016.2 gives 38.45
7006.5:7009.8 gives 37.14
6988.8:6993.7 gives 40.53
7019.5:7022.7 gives 40.8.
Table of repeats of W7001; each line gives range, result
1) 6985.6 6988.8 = 39.7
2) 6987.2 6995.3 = 38.6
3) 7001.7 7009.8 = 36.2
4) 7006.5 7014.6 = 36.4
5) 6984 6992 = 40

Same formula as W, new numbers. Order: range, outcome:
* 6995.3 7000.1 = 36.5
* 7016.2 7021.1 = 35.1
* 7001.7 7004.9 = 35.8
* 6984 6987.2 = 41.3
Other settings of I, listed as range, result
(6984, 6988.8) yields 39.09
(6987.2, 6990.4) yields 37.87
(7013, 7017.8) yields 33.05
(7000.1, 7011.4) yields 33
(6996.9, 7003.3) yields 37.13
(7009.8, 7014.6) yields 35.32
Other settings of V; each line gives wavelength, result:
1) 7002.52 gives 38.62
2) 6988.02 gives 39.09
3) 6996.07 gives 32.68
